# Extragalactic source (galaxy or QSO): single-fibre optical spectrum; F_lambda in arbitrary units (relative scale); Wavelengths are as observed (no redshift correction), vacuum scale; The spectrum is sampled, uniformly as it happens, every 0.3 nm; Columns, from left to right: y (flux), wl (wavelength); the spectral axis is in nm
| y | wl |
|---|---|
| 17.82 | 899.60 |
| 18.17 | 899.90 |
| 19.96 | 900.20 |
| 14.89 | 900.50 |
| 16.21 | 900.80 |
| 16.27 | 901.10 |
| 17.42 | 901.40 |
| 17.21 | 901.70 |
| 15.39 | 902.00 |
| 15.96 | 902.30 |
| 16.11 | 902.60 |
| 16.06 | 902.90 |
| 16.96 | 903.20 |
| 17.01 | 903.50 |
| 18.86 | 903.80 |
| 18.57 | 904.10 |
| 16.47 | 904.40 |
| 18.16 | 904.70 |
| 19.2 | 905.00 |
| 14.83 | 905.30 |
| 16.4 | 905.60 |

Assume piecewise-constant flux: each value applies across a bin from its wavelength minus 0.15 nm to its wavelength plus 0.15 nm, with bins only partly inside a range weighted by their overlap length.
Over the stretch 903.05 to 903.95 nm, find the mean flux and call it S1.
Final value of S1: 17.6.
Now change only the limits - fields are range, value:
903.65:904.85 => 18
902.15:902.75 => 16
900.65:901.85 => 16.8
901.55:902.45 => 16.2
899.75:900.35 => 19.1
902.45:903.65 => 16.5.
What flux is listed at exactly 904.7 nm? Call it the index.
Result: 18.16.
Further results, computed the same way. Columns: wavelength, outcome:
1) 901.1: 16.27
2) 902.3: 15.96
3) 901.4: 17.42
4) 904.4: 16.47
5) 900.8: 16.21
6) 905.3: 14.83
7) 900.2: 19.96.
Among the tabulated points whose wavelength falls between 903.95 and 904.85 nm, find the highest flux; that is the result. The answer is 18.57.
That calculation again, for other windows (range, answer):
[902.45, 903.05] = 16.11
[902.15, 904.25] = 18.86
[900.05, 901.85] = 19.96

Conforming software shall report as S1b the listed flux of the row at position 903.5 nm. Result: 17.01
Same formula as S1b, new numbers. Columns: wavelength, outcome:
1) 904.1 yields 18.57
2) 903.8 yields 18.86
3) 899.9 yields 18.17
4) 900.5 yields 14.89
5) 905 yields 19.2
